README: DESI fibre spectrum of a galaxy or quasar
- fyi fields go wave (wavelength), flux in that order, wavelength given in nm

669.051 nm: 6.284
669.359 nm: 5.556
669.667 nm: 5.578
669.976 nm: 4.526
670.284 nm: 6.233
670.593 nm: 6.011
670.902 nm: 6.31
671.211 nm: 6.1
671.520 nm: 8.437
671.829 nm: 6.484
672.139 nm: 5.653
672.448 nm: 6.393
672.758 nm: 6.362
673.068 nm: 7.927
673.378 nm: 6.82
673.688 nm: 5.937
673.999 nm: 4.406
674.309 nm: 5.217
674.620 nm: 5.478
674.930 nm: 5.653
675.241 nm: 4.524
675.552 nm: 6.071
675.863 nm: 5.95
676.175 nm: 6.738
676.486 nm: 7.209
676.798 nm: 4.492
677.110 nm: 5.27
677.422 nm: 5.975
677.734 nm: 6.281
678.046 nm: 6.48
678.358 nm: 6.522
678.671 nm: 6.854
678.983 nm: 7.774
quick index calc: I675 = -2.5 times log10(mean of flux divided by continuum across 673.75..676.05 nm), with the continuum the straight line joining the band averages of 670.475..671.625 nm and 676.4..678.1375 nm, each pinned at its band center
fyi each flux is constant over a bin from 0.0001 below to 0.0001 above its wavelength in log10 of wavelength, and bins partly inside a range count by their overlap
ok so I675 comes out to 0.15 mag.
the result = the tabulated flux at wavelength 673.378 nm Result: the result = 6.82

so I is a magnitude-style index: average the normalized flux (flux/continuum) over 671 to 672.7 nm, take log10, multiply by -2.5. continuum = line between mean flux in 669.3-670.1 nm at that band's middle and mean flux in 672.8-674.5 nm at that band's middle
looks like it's -0.16 mag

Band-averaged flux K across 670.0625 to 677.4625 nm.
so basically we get 6.05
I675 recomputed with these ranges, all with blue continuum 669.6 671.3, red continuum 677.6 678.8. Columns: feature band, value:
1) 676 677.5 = 0.08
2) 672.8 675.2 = 0.04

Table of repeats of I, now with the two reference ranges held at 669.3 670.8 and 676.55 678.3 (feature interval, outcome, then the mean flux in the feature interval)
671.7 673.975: -0.126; 6.39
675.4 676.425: -0.101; 6.34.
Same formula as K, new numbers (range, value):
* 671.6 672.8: 6.35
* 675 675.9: 5.47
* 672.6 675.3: 5.86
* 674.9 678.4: 5.92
